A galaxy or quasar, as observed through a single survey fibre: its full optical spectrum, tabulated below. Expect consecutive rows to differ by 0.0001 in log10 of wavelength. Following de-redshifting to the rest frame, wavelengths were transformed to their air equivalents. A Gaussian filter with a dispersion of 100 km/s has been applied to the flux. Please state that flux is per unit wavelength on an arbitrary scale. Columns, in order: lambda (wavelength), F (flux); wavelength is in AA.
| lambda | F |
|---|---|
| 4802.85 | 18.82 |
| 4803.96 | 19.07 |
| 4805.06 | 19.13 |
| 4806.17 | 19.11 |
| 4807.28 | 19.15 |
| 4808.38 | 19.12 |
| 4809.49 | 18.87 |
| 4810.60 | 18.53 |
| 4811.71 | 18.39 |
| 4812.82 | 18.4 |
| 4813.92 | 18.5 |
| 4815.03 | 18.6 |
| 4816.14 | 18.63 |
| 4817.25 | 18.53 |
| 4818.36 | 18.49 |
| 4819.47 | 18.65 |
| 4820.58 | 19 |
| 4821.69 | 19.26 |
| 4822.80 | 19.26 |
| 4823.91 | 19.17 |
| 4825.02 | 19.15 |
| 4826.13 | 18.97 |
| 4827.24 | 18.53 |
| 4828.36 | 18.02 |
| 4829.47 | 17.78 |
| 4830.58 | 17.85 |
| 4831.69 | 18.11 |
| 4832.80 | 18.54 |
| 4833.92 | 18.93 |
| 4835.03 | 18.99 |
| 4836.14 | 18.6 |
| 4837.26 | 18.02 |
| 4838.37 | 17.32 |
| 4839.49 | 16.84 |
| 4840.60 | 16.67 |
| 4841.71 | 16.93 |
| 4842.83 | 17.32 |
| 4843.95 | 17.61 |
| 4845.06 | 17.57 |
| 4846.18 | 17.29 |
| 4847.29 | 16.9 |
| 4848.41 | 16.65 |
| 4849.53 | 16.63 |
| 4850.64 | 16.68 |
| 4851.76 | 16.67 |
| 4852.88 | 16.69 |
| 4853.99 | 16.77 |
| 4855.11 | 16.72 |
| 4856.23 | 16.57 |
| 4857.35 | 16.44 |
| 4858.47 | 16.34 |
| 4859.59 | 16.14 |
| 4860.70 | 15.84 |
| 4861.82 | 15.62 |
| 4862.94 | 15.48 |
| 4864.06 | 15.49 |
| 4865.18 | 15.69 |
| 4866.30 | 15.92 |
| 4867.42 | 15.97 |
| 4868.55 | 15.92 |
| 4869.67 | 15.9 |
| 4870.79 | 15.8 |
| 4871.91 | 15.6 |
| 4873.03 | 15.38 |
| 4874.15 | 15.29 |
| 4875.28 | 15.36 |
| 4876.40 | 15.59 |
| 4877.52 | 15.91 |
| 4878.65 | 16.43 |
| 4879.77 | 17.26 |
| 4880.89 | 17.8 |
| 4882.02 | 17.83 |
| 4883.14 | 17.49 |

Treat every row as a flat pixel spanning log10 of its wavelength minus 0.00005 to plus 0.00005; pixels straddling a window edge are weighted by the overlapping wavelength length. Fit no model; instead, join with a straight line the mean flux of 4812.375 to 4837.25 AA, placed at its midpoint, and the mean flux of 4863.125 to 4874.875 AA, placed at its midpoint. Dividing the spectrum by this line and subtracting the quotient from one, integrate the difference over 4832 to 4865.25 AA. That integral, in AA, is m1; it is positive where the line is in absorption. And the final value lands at 0.2 AA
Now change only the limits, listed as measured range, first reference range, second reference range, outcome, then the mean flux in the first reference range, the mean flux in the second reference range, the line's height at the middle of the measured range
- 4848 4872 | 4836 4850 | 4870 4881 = 0.6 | 17.2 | 16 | 16.6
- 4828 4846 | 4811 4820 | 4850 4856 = -0.3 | 18.5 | 16.7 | 17.5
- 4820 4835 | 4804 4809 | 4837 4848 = -0.5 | 19.1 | 17.2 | 18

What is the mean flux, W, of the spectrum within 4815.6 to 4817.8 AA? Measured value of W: 18.6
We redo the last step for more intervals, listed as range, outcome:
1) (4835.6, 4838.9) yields 18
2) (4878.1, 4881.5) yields 17.2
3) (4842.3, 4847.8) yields 17.3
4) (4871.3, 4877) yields 15.5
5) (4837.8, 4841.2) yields 17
